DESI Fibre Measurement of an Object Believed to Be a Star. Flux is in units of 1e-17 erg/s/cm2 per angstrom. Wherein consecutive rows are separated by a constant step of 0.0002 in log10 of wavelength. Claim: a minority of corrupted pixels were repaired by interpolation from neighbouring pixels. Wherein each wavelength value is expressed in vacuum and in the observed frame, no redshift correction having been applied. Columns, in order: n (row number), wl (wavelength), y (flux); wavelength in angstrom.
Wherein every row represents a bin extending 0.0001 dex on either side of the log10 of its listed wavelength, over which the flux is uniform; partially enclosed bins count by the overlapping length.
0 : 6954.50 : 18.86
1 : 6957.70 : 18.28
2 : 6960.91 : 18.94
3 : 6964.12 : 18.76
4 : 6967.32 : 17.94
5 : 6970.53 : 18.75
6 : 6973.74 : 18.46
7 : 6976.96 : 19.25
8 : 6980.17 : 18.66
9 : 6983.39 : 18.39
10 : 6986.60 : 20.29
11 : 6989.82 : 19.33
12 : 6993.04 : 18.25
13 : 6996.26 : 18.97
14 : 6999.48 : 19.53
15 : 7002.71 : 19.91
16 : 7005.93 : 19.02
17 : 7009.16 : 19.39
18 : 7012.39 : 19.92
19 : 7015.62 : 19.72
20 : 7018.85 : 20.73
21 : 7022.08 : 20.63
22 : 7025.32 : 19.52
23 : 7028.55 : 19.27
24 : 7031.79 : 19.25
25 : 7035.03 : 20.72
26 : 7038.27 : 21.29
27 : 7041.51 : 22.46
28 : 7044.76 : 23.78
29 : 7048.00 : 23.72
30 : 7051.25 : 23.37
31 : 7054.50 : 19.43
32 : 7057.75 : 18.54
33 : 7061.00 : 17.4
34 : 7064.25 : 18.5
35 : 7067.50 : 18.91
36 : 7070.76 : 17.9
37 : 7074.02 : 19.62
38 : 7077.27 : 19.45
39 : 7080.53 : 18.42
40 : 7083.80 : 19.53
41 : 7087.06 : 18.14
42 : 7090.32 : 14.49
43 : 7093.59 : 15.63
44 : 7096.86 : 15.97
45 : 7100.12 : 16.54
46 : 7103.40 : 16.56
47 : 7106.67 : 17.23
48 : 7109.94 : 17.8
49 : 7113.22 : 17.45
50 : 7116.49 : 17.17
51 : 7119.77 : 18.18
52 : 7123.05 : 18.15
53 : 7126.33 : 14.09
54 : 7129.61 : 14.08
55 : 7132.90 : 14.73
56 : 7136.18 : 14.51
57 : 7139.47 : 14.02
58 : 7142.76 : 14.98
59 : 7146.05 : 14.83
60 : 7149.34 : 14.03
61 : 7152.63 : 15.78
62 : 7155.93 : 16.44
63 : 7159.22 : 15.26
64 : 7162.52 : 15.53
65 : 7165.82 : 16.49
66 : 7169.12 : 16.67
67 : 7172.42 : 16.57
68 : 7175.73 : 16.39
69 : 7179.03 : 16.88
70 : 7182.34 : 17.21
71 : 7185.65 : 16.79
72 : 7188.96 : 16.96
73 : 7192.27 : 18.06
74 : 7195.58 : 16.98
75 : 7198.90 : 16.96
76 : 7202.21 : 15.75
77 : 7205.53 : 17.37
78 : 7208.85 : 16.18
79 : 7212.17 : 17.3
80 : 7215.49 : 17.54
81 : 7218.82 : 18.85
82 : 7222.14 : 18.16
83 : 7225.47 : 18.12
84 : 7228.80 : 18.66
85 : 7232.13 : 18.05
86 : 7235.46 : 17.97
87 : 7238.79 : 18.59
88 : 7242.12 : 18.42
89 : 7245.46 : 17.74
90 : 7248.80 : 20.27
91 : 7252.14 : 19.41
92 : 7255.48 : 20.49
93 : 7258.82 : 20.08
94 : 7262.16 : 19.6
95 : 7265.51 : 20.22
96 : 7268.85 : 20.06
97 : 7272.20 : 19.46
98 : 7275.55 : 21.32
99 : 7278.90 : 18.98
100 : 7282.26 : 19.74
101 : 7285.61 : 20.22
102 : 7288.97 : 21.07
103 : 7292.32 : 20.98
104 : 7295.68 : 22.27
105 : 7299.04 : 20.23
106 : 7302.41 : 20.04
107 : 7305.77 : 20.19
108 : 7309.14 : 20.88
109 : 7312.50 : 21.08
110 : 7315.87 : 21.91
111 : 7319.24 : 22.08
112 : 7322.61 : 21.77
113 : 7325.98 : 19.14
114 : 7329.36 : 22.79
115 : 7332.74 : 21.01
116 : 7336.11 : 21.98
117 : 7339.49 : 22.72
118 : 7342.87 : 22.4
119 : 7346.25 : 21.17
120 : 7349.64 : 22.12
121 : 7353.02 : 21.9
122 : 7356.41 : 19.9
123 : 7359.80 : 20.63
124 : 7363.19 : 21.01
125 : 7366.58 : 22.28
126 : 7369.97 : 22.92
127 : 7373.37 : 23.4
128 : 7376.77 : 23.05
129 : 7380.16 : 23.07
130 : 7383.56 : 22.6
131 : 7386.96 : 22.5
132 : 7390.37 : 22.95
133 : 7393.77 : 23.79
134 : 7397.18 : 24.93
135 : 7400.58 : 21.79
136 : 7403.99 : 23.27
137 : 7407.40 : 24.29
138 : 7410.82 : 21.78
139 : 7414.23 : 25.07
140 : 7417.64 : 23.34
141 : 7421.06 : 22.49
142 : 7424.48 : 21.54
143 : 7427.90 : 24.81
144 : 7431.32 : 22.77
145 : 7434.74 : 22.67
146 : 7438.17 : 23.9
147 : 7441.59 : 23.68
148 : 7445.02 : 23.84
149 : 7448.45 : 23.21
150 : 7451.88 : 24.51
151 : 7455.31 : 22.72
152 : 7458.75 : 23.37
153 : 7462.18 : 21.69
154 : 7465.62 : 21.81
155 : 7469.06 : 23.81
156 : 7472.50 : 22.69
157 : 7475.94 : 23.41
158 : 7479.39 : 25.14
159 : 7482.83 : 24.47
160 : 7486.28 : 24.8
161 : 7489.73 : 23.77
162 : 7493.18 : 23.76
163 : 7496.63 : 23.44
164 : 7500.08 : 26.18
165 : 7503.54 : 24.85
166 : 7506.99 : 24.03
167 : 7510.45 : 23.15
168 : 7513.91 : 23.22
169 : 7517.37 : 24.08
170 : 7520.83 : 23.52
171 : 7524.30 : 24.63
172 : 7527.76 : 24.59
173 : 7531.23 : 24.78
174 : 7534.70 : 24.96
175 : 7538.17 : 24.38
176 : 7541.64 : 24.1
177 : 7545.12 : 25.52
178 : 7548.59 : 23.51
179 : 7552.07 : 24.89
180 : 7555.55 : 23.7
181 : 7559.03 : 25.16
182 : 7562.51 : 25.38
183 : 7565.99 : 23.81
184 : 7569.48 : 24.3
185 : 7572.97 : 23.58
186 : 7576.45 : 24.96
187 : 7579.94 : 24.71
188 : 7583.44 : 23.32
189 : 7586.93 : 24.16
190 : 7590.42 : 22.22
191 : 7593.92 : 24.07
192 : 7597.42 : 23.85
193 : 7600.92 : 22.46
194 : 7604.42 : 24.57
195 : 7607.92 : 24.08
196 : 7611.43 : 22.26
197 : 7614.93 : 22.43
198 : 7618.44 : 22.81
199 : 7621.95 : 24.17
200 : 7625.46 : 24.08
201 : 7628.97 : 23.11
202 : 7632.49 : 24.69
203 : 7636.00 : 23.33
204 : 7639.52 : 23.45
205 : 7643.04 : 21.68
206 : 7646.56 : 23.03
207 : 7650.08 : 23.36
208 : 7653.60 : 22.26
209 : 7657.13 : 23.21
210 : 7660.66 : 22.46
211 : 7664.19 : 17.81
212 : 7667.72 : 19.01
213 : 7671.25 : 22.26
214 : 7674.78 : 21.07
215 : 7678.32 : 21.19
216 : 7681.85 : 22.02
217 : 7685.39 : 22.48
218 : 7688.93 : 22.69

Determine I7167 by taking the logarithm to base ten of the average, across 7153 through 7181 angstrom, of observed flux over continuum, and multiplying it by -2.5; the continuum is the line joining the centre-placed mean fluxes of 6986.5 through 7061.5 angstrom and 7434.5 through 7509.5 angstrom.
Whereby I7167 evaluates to 0.30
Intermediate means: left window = 20.2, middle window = 16.3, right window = 23.7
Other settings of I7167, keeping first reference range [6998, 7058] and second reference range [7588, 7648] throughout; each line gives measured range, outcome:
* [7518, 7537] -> -0.07 mag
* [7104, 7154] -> 0.31 mag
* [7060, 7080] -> 0.12 mag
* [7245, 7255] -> 0.11 mag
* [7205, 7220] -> 0.23 mag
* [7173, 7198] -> 0.24 mag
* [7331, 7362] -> 0.03 mag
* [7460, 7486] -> -0.03 mag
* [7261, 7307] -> 0.07 mag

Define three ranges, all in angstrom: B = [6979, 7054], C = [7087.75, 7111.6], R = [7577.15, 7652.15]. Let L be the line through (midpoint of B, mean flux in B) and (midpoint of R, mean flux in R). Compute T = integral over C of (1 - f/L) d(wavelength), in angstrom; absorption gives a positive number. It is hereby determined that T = 5.0 angstrom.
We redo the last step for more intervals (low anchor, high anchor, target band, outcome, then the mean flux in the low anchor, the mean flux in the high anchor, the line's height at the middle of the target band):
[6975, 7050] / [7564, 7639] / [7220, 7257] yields 4.8 angstrom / 20.1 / 23.7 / 21.5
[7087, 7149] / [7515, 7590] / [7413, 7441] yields -1.8 angstrom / 15.9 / 24.3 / 21.9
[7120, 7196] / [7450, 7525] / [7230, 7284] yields -3.3 angstrom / 15.9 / 23.8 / 18.3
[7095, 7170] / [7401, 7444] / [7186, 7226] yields 1.1 angstrom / 15.9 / 23.3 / 17.8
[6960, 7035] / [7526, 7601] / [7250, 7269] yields 1.4 angstrom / 19.3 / 24.2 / 21.6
